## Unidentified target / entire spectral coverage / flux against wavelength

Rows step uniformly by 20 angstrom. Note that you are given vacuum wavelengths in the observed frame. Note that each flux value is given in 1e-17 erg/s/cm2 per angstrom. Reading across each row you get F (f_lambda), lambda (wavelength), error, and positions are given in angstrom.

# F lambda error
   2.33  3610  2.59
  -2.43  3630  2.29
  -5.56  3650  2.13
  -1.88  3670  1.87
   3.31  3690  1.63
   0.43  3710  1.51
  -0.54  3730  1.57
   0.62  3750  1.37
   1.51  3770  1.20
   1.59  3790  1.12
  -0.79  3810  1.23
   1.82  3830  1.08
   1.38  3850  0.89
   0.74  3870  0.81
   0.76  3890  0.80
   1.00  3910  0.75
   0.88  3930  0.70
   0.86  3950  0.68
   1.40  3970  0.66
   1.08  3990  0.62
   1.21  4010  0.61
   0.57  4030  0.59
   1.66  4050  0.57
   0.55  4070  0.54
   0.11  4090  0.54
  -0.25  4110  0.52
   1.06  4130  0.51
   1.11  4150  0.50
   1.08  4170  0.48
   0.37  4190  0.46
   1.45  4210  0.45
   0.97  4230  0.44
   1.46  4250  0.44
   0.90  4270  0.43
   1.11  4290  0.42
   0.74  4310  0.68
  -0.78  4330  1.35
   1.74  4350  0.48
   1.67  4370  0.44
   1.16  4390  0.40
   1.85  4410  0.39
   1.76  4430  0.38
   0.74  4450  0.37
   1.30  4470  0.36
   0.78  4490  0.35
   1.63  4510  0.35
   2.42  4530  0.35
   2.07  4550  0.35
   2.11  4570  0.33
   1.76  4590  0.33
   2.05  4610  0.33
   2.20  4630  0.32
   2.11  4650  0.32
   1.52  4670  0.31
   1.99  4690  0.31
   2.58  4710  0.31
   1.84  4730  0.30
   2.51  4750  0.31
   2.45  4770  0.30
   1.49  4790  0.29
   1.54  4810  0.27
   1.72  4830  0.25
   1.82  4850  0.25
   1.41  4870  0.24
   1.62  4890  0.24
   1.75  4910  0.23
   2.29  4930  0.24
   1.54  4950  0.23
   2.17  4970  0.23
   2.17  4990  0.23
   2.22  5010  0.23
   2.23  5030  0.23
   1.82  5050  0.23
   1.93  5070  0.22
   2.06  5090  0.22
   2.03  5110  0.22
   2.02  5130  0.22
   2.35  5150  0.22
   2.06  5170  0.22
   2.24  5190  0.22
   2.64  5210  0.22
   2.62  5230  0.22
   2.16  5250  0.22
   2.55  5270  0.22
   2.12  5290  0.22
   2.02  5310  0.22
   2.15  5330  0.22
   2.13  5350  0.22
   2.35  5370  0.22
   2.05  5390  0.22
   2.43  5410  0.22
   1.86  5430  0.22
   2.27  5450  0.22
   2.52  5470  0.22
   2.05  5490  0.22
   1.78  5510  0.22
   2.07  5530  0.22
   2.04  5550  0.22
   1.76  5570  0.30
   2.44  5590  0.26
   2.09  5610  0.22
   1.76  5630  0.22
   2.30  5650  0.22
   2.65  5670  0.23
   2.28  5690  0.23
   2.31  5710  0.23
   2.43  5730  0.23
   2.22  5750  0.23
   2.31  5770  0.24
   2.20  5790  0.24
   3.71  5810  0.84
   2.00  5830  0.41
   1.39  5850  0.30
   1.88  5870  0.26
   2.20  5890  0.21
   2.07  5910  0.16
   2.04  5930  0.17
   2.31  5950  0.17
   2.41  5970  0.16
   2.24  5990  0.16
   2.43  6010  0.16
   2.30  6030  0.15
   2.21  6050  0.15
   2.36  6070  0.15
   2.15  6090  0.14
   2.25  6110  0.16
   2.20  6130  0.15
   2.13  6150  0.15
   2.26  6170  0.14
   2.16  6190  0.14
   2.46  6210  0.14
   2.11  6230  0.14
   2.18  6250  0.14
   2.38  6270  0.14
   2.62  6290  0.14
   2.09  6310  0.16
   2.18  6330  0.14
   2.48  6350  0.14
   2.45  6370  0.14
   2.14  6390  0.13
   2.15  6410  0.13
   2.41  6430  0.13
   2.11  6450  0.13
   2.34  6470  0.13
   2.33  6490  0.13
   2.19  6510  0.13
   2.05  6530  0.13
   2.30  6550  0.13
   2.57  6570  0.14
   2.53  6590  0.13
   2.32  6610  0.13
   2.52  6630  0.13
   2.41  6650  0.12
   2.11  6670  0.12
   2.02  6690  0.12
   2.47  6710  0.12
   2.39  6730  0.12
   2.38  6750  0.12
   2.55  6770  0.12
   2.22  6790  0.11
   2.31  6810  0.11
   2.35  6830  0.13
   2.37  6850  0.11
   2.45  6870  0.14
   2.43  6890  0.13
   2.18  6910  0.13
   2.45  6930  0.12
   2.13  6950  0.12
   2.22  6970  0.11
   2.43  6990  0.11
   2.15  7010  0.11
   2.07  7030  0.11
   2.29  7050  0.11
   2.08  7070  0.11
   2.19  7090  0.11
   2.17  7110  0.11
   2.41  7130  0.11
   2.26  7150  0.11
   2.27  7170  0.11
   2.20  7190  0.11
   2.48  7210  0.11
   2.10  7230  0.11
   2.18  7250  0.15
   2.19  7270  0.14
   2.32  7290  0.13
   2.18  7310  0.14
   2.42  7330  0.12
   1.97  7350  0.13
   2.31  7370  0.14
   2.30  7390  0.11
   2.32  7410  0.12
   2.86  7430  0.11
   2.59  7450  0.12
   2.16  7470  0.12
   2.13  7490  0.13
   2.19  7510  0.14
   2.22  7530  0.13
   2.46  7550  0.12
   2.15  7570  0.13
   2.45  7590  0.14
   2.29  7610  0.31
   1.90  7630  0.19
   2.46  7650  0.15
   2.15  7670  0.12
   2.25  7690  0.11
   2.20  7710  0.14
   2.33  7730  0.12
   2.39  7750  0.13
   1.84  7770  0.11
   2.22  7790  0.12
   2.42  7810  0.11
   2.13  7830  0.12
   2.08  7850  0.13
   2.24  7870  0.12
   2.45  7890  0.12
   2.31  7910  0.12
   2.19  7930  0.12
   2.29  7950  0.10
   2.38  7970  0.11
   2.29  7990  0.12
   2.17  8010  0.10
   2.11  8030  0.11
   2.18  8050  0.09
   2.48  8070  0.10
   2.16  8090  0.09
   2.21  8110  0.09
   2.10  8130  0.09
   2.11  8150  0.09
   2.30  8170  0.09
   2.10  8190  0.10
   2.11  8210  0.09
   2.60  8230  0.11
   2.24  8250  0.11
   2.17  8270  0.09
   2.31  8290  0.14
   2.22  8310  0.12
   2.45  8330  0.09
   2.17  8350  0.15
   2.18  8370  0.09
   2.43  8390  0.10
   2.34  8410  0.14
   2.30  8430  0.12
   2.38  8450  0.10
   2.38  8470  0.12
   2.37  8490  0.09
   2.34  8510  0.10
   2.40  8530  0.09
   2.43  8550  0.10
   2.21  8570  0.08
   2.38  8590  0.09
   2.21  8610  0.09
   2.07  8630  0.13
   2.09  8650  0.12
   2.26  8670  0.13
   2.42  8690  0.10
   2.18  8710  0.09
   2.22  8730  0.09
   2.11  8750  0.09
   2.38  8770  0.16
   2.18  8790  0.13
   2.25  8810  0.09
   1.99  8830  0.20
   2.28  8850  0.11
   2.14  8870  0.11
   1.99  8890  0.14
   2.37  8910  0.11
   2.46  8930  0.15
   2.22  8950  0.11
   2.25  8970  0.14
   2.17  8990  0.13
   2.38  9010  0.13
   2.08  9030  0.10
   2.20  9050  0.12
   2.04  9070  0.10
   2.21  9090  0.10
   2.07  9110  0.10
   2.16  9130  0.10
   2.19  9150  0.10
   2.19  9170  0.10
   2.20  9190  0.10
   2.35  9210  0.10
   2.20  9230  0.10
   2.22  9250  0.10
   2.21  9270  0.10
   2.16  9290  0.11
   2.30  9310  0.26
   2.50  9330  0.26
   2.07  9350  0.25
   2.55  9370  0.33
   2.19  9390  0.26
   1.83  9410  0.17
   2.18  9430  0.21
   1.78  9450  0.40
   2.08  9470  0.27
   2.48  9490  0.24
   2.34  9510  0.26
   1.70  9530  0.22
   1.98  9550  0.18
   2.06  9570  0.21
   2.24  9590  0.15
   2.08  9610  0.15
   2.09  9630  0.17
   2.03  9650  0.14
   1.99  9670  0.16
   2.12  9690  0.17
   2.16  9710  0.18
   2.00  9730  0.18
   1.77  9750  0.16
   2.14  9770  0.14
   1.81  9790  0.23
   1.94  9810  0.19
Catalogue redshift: 0.131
